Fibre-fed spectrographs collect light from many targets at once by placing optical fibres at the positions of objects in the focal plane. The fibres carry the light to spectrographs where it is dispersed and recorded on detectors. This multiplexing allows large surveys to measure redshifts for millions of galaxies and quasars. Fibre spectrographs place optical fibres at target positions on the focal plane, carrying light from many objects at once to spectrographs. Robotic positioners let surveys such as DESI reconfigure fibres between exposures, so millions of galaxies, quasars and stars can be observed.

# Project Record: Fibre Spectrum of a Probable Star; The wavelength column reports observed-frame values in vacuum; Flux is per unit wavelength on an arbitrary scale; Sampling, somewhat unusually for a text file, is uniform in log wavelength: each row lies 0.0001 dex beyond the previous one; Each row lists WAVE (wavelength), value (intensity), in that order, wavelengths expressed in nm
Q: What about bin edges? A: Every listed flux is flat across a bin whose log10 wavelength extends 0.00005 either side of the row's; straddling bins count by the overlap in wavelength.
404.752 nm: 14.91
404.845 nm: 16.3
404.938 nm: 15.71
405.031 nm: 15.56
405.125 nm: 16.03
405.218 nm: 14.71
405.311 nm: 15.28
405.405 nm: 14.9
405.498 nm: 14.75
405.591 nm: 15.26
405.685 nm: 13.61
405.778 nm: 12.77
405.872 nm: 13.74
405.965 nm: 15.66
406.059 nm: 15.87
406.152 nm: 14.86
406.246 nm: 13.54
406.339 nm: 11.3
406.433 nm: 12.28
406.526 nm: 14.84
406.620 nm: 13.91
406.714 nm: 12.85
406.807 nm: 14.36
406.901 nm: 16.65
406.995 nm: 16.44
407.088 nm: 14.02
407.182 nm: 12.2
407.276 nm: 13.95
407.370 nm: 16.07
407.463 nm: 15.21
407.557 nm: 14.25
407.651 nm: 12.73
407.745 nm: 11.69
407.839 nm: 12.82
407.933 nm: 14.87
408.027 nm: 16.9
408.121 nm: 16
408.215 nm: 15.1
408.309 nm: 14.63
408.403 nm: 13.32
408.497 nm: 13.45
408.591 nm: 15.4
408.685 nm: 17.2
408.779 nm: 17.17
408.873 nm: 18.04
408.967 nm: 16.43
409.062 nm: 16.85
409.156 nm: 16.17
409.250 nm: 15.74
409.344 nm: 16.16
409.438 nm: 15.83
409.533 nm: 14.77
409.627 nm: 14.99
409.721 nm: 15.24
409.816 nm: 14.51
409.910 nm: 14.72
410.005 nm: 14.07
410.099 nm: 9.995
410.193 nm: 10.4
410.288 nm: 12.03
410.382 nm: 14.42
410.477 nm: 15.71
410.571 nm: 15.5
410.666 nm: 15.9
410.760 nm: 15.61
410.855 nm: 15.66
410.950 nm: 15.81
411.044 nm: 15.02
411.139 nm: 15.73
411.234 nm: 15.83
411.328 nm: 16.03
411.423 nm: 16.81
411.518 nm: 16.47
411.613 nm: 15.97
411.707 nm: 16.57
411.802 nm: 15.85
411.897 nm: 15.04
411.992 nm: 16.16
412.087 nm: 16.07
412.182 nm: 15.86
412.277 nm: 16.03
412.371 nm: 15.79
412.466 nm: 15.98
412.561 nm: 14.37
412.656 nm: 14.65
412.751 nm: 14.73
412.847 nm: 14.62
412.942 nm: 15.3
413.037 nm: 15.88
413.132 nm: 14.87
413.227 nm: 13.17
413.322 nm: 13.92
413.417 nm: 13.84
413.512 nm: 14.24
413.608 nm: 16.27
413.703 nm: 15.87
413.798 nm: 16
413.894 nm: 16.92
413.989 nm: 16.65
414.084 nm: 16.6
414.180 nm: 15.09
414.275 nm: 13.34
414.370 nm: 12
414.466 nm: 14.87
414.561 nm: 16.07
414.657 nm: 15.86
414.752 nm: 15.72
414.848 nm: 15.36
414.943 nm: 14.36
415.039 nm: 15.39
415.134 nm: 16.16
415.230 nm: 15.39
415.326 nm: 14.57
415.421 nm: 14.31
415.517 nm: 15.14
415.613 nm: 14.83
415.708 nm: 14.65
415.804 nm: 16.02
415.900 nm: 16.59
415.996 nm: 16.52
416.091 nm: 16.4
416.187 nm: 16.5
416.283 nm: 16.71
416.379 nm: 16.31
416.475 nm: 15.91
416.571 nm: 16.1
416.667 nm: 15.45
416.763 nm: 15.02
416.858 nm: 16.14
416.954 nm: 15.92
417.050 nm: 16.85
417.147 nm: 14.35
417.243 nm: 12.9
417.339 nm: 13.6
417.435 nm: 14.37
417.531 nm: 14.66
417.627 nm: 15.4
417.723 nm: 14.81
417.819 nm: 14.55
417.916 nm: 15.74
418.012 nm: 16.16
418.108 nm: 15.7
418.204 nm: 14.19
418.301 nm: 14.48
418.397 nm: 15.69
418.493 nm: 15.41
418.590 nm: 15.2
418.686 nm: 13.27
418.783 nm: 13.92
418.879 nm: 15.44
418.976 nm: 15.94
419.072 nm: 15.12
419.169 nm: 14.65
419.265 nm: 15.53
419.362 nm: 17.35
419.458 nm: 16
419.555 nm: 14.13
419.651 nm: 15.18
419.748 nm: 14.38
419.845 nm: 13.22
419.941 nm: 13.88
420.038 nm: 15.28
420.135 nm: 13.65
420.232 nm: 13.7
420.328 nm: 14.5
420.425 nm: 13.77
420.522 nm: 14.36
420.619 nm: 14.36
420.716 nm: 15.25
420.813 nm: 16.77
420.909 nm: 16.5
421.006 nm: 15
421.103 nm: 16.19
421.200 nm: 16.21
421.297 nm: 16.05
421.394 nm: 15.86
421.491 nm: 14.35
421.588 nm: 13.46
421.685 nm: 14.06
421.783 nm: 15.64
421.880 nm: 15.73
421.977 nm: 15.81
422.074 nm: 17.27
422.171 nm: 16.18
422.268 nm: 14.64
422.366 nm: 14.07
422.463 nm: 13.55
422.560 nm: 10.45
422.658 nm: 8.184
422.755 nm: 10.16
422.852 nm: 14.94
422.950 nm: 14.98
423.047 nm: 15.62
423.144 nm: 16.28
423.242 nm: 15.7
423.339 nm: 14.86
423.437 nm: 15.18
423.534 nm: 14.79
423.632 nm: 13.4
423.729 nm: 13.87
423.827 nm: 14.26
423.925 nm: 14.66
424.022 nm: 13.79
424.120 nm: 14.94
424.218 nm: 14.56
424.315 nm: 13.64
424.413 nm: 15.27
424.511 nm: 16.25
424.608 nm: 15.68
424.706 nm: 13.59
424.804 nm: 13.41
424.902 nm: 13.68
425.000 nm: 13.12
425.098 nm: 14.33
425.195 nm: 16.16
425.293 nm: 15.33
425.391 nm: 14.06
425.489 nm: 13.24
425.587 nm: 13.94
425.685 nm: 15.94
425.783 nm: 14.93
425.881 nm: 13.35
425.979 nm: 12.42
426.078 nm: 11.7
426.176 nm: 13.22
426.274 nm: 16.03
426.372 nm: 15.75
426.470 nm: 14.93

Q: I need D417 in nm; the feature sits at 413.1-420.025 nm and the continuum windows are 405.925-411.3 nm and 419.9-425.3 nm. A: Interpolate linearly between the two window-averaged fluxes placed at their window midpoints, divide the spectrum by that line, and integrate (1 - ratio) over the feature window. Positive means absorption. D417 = -0.25 nm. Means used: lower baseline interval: 14.8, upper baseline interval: 14.6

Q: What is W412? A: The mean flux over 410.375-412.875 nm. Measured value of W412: 15.7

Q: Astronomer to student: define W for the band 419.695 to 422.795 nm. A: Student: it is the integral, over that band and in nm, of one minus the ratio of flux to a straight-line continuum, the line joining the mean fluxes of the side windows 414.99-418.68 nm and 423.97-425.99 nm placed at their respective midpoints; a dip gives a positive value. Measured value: 0.08 nm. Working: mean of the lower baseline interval 15.3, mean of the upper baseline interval 14.4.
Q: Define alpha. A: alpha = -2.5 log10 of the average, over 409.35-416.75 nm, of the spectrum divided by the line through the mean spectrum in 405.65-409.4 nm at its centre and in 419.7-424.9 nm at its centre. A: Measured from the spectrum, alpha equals -0.04 mag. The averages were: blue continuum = 14.7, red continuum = 14.6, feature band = 15.2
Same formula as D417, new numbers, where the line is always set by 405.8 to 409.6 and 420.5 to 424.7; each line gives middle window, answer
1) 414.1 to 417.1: -0.15 nm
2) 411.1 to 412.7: -0.11 nm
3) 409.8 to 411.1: 0.05 nm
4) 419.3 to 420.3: 0.00 nm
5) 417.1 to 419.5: -0.04 nm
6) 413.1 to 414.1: -0.03 nm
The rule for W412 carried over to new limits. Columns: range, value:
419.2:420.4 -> 14.7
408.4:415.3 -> 15.3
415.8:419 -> 15.3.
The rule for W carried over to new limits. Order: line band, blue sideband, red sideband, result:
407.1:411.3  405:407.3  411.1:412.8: 0.07 nm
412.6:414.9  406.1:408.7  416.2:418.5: -0.02 nm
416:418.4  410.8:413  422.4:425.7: -0.06 nm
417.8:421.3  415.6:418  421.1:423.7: -0.01 nm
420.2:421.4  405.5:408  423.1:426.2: -0.08 nm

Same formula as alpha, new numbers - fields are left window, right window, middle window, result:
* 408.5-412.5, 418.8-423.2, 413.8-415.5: 0.00 mag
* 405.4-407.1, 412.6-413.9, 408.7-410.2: -0.05 mag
